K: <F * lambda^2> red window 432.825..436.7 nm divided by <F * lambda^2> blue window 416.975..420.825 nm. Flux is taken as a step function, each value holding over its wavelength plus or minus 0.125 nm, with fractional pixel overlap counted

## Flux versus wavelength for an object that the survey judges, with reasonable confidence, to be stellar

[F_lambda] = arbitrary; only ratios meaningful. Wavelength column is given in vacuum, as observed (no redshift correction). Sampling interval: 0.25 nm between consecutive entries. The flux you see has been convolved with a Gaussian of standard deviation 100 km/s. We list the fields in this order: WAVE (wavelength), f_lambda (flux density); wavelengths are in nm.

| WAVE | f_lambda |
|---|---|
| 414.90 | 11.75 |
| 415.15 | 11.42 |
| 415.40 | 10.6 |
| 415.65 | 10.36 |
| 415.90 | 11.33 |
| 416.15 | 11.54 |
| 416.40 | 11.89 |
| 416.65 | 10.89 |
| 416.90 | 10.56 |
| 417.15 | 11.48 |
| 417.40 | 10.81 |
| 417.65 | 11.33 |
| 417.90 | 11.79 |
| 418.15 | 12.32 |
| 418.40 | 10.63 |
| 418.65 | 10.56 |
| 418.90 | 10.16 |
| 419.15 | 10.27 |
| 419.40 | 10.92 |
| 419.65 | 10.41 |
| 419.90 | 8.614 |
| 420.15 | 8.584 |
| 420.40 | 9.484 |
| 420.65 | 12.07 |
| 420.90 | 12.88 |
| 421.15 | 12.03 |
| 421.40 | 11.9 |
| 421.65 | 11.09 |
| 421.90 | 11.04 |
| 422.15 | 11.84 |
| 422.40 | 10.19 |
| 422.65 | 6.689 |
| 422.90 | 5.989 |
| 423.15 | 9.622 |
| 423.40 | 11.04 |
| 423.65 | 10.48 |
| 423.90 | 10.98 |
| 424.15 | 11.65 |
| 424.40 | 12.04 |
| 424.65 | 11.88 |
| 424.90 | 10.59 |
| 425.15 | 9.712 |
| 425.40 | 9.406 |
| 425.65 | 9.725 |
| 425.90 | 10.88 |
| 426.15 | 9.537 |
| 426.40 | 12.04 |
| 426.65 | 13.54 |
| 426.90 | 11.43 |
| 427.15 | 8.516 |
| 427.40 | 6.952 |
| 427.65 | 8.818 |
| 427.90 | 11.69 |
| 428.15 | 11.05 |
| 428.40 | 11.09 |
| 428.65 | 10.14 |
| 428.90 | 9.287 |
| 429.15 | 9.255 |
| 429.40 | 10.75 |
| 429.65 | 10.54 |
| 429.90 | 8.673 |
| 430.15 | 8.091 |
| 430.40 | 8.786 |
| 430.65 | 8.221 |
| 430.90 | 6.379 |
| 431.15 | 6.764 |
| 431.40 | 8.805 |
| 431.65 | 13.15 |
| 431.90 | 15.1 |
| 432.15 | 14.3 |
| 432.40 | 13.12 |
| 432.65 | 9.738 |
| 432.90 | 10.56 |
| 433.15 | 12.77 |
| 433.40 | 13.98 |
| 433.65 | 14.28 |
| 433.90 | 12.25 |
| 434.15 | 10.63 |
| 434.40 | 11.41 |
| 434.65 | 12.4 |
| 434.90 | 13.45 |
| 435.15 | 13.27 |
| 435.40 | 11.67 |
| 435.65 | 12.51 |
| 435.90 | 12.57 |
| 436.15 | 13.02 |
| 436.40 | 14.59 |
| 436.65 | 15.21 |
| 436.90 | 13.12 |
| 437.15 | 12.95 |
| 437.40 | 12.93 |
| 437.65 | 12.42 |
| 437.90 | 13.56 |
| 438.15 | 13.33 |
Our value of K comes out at 1.29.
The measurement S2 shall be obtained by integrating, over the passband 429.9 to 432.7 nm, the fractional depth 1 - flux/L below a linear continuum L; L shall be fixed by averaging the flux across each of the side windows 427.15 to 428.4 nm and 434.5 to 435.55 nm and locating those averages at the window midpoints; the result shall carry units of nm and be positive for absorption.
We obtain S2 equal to 0.25 nm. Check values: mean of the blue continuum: 9.66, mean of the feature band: 10.2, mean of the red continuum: 12.7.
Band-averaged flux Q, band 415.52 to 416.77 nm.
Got 11.2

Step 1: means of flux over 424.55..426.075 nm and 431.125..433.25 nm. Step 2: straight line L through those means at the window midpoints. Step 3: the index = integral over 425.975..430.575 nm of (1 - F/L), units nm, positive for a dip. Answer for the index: 0.391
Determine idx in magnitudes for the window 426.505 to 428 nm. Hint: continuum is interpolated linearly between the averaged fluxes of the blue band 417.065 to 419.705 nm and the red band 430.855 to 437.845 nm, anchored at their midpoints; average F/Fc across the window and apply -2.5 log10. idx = 0.157 mag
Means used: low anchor 11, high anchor 12.3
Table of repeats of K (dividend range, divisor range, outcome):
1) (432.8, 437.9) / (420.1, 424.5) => 1.29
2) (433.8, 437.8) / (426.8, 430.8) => 1.38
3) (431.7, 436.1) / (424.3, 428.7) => 1.24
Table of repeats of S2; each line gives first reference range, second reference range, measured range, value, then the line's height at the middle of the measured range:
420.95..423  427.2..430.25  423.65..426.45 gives -0.20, 9.99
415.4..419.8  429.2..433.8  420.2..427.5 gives 0.25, 10.9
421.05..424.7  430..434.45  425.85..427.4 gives 0.01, 10.7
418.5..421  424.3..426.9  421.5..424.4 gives 0.14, 10.7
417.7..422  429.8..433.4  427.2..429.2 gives 0.15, 10.6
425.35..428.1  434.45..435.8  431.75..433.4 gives -0.12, 11.9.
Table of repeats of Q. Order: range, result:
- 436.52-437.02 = 14.2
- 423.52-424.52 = 11.3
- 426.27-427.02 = 12.3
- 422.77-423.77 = 9.26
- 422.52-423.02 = 6.38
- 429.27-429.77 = 10.6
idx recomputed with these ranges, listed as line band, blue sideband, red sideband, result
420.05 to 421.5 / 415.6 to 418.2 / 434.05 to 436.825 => 0.04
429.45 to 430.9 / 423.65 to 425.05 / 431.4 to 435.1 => 0.35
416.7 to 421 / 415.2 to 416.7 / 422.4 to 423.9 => -0.05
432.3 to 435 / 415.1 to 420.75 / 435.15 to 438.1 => 0.05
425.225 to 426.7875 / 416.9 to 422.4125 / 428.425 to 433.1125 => -0.03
